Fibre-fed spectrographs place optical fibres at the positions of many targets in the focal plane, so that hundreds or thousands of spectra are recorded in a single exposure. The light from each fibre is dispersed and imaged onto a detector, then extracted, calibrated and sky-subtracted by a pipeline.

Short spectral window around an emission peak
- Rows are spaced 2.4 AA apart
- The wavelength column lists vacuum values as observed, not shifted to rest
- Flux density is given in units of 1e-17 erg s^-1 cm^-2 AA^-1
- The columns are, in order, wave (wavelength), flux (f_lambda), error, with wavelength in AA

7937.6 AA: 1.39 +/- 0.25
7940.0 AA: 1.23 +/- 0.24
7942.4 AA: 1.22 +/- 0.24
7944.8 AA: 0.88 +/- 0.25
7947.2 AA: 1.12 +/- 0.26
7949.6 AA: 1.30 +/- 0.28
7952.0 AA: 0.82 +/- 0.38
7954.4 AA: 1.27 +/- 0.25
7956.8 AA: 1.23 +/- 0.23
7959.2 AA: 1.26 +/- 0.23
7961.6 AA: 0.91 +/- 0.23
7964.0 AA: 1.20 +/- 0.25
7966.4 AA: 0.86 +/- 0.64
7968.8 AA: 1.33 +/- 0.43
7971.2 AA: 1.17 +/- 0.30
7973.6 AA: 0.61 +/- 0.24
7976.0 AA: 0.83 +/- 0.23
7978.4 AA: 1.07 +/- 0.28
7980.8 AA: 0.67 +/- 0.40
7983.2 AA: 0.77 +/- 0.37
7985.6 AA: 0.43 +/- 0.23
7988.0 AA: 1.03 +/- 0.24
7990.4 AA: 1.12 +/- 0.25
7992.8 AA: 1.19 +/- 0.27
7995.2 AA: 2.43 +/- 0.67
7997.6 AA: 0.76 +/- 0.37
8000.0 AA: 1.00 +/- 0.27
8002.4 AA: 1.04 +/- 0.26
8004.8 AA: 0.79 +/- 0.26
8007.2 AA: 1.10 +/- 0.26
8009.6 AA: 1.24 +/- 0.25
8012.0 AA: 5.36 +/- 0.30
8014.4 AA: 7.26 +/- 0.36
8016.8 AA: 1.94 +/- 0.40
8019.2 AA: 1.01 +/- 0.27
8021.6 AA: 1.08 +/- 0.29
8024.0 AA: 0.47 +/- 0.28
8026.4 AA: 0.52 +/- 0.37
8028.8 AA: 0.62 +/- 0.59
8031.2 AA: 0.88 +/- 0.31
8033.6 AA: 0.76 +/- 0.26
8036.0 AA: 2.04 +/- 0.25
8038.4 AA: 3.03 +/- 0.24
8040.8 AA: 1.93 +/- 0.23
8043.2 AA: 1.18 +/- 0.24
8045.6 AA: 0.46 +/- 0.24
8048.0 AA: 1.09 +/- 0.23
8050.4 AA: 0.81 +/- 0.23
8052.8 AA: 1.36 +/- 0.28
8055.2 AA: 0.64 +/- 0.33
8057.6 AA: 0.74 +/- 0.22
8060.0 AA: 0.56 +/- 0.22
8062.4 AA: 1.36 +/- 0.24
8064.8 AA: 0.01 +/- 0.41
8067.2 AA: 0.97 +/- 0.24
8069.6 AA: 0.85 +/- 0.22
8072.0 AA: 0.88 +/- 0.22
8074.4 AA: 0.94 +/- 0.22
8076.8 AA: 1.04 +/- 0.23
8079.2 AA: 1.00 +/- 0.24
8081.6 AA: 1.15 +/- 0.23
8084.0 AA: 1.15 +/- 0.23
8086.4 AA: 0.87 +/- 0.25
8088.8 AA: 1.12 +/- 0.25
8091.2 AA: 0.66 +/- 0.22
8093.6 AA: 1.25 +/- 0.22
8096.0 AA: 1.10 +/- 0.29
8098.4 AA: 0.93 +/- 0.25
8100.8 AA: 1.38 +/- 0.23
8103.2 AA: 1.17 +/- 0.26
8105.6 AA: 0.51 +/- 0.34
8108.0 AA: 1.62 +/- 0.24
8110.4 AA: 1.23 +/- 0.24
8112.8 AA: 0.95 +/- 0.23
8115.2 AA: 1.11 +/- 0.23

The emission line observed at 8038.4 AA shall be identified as [N II]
